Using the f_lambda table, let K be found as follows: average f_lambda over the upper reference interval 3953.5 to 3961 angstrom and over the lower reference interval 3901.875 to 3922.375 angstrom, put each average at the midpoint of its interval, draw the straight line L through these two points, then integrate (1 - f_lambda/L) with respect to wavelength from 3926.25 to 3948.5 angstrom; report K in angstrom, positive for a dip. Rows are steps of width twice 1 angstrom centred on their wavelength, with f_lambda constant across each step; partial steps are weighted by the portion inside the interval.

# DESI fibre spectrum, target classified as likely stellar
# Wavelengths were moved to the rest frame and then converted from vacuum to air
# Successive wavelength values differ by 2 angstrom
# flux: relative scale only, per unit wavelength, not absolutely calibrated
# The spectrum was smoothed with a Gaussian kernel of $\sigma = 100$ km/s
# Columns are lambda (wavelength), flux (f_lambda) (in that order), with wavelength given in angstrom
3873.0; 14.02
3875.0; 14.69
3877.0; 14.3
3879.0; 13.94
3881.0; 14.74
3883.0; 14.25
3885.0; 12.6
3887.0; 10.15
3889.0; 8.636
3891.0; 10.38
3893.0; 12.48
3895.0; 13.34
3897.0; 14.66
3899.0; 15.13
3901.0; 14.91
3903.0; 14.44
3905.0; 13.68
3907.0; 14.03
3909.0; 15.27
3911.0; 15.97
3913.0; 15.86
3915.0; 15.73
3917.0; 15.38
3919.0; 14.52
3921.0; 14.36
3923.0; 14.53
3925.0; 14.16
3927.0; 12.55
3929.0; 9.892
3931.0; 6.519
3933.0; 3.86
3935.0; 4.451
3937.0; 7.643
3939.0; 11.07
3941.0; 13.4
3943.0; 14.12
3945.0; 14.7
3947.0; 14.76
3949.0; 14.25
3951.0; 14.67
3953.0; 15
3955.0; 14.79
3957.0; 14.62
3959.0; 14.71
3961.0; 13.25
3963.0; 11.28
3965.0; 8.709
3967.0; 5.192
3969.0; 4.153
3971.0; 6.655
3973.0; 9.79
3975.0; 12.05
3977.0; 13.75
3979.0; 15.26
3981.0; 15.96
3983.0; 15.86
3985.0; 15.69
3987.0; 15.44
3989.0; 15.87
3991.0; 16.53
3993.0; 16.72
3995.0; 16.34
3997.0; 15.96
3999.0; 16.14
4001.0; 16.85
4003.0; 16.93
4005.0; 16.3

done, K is 6.6 angstrom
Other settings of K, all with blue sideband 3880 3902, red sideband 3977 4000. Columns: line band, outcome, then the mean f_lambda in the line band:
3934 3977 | 9.8 angstrom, 11.4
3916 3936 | 4.1 angstrom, 11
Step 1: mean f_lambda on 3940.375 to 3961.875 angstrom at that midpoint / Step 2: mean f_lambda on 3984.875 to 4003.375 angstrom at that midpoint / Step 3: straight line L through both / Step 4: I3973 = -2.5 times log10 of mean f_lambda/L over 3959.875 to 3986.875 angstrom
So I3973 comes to 0.32 mag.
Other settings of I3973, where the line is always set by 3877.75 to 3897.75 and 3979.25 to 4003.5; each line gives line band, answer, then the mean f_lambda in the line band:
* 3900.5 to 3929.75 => -0.07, 14.4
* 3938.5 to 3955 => 0.03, 14.1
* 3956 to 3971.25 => 0.45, 9.98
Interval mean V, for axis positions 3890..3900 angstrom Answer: 13.2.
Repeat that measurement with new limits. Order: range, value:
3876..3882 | 14.3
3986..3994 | 16.1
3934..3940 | 7.72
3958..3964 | 13.1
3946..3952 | 14.6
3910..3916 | 15.9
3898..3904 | 14.8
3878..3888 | 13.1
